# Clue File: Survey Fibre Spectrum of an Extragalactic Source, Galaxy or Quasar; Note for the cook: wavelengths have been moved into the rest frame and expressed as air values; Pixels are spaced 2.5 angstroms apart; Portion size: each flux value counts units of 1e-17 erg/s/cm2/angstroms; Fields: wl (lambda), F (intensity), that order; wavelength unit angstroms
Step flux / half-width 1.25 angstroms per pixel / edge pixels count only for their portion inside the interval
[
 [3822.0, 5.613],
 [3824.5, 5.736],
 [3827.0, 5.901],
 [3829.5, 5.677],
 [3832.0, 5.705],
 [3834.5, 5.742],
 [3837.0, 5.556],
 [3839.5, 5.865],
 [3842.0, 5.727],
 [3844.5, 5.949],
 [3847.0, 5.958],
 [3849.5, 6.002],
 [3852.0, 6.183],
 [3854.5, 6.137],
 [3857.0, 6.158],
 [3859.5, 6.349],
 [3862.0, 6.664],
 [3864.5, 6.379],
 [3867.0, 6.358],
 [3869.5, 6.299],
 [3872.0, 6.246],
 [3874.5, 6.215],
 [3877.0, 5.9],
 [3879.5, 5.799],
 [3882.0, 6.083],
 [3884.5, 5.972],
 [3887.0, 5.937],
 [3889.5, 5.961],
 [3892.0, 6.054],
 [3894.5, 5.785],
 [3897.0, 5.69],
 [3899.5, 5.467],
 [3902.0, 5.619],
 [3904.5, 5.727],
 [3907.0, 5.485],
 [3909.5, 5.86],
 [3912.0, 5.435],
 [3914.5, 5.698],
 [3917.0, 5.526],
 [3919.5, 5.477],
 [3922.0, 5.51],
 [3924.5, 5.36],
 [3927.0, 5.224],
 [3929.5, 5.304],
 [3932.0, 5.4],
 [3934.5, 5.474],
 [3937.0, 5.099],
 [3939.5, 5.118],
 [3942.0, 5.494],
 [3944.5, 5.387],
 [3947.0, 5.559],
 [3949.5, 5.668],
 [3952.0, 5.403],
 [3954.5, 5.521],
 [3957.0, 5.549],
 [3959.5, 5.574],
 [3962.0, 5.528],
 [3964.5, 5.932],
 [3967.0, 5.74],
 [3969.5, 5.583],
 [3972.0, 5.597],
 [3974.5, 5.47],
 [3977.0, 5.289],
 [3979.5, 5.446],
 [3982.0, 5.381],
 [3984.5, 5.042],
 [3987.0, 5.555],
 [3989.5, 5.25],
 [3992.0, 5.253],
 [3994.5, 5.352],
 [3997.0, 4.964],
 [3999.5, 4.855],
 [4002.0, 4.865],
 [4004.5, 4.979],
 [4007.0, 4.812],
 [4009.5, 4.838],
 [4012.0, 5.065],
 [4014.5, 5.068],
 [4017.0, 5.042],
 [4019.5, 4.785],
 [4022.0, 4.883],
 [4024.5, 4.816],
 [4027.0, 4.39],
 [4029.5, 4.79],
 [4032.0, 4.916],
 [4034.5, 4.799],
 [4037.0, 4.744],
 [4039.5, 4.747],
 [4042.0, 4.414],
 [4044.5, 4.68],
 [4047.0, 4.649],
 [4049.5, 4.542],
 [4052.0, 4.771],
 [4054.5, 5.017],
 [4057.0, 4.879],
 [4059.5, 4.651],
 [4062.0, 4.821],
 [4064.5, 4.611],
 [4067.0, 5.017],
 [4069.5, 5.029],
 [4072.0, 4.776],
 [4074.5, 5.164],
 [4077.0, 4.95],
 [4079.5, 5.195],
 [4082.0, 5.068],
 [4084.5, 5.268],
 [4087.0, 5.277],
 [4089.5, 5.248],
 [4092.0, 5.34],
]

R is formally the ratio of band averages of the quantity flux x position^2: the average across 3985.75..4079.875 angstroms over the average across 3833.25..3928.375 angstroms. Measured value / 0.90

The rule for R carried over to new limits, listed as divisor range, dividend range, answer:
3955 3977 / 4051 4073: 0.91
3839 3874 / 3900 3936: 0.92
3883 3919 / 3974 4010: 0.94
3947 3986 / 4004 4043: 0.90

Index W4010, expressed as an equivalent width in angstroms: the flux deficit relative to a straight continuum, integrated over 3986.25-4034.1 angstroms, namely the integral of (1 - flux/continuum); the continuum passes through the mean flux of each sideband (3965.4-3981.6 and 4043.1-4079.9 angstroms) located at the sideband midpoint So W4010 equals 2.5 angstroms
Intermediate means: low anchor 5.52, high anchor 4.84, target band 4.96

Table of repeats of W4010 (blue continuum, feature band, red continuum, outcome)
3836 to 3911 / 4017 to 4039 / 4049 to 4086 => 1.54 angstroms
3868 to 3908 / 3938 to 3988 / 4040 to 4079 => -0.67 angstroms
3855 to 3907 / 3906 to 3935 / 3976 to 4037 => 1.14 angstroms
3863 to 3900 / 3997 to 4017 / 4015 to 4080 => 0.66 angstroms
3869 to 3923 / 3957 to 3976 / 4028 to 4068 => -1.10 angstroms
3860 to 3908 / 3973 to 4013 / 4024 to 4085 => 0.69 angstroms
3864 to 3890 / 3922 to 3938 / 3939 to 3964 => 0.98 angstroms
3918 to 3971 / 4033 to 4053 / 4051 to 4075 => 1.20 angstroms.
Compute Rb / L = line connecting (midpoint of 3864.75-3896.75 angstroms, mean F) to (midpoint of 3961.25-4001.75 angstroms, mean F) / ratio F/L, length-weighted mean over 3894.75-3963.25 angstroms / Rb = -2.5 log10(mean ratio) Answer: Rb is 0.05 mag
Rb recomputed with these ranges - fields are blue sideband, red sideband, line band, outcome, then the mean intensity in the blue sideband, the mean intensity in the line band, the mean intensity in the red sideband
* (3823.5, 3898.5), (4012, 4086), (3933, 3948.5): 0.03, 6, 5.36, 4.85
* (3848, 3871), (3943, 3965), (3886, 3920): 0.05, 6.28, 5.7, 5.56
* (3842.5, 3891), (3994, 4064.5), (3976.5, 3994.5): -0.03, 6.13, 5.32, 4.82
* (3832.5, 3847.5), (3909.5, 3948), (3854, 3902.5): -0.08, 5.79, 6.06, 5.42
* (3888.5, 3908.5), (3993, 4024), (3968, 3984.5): -0.05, 5.72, 5.43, 4.96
